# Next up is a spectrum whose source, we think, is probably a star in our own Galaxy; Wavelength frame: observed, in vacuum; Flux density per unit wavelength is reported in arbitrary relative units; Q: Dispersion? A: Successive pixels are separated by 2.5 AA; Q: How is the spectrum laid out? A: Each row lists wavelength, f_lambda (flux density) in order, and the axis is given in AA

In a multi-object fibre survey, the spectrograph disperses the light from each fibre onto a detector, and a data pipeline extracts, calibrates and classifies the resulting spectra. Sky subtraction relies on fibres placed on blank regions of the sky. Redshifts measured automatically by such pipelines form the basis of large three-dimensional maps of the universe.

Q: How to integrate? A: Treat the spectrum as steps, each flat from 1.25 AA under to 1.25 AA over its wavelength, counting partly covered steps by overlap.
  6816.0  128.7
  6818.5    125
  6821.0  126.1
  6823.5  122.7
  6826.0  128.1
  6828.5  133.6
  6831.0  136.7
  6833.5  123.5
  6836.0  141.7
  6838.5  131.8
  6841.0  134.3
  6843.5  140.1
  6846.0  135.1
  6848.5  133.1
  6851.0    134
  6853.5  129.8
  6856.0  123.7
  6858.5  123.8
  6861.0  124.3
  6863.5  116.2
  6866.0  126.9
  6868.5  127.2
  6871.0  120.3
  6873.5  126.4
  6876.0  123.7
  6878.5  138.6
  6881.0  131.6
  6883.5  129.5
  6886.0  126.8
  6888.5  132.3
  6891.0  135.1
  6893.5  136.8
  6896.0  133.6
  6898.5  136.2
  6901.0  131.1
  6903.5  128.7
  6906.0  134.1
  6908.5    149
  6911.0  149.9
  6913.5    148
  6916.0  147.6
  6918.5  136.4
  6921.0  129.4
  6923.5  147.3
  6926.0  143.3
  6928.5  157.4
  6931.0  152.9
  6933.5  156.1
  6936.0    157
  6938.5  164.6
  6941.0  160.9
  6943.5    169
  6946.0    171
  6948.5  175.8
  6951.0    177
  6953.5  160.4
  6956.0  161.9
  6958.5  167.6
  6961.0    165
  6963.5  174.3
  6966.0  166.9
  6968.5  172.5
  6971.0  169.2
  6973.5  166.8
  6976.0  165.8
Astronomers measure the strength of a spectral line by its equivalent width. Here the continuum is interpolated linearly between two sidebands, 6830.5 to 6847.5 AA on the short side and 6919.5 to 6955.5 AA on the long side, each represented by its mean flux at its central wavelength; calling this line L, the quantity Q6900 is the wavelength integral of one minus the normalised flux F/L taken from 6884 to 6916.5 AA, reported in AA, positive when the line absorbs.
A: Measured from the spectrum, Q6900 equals 2.7 AA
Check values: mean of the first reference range 135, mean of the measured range 137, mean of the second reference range 159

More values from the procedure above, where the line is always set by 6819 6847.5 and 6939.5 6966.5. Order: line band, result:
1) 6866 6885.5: 2.3 AA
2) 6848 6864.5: 1.5 AA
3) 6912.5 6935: 1.8 AA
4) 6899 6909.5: 1.2 AA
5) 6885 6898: 1.4 AA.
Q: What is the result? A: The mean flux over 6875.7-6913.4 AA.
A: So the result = 135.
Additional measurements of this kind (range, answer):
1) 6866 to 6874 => 125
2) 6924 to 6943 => 156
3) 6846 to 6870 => 127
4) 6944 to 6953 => 173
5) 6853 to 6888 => 126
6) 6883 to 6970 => 151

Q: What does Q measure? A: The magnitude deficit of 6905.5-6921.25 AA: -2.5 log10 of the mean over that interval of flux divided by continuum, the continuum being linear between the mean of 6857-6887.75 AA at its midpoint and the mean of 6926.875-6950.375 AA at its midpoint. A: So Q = 0.042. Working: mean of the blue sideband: 126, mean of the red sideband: 163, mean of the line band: 143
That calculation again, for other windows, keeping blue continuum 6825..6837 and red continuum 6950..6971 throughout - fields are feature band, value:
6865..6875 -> 0.147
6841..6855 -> 0.024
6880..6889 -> 0.137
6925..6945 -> 0.022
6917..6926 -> 0.138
